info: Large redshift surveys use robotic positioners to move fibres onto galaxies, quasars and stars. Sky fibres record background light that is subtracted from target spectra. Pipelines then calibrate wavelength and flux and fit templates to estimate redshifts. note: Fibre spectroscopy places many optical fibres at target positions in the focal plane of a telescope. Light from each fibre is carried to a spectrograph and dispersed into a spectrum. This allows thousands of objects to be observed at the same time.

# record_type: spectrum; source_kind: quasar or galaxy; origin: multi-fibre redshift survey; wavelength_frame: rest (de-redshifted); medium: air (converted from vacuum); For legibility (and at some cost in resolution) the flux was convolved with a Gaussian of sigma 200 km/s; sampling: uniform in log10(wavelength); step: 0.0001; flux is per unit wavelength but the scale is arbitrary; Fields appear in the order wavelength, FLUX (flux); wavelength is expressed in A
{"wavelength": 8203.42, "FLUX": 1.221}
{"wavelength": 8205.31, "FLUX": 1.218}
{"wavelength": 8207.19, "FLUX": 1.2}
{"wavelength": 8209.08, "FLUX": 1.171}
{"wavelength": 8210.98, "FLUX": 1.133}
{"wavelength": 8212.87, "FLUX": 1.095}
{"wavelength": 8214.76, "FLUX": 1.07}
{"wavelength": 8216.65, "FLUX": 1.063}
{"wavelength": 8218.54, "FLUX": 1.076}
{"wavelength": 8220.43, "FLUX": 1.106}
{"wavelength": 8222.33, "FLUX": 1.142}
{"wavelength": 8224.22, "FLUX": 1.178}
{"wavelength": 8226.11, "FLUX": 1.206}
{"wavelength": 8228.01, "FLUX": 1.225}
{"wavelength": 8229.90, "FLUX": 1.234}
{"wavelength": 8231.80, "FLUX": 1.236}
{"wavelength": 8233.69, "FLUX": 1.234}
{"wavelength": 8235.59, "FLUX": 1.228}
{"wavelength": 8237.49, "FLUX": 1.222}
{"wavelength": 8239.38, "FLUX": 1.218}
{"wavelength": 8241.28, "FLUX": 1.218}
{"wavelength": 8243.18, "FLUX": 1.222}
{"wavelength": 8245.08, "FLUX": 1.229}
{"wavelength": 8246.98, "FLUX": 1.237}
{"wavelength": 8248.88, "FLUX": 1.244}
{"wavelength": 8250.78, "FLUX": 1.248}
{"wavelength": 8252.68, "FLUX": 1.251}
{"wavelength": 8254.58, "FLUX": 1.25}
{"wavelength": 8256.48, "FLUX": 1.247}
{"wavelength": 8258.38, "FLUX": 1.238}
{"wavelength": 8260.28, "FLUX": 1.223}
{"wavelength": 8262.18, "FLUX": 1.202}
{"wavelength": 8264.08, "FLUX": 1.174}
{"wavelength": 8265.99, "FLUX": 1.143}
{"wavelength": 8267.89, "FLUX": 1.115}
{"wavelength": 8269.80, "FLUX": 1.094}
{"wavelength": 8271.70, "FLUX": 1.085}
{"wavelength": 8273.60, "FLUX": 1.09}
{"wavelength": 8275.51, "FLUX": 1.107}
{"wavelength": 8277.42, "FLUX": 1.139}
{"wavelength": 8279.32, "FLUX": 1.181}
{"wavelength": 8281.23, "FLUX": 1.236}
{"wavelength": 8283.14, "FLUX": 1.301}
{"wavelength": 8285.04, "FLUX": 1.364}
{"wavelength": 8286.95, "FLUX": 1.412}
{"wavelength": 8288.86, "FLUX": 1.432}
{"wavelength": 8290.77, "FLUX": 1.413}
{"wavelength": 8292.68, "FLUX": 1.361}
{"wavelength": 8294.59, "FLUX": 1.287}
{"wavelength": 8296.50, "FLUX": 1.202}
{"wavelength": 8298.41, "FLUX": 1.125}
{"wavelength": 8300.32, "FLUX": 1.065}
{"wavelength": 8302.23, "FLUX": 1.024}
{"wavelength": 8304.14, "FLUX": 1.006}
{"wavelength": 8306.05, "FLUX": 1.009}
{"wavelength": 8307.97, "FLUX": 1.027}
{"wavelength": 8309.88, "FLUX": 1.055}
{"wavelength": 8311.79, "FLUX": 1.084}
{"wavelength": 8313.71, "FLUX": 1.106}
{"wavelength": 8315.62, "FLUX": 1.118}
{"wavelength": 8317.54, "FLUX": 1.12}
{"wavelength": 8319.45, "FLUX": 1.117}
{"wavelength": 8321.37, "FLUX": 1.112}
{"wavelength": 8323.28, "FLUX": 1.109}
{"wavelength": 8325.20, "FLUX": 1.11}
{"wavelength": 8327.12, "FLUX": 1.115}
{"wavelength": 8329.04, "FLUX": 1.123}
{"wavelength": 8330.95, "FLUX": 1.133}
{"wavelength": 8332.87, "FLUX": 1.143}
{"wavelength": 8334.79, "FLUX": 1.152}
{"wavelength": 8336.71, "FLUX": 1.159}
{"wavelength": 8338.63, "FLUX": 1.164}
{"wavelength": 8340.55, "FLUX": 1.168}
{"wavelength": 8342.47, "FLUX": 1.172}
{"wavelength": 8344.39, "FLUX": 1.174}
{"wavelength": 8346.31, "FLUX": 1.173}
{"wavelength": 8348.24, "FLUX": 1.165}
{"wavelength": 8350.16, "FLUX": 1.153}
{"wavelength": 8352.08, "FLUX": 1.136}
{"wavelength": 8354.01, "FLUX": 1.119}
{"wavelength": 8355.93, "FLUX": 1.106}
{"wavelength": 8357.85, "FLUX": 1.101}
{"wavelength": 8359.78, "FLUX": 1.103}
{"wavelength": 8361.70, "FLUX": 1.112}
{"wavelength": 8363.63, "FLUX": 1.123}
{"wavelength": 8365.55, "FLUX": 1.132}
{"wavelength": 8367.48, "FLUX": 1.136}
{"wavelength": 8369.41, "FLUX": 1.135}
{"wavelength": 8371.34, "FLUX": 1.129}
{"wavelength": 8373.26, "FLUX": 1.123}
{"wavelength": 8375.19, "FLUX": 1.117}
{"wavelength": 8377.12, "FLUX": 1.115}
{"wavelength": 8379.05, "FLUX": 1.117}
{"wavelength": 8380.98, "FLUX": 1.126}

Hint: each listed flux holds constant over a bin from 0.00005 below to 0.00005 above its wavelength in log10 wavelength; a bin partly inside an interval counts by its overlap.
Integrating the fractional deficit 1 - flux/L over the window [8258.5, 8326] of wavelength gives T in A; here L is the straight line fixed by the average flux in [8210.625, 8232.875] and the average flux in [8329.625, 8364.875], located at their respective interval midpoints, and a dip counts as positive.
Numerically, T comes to -1.2 A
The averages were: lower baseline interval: 1.15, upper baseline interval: 1.14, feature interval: 1.17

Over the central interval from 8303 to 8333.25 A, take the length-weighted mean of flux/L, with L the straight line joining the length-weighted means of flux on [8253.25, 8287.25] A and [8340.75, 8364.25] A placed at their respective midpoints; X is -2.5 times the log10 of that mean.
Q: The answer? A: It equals 0.068 mag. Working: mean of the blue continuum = 1.2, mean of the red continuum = 1.14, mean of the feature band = 1.09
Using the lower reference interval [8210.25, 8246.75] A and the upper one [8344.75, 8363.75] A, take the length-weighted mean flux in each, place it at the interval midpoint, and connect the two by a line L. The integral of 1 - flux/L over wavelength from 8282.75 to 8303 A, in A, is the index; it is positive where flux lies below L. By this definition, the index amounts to -2.1 A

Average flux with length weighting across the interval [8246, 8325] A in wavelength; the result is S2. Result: 1.18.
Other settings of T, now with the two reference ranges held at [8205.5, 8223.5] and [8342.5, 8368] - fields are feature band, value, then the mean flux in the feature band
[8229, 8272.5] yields -3.2 A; 1.21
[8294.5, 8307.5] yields 0.5 A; 1.09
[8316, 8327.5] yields 0.2 A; 1.11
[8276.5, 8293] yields -2.7 A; 1.31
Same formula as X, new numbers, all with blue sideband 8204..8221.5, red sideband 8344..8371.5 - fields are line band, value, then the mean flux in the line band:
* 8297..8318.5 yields 0.06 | 1.07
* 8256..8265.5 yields -0.08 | 1.21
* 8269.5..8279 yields 0.02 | 1.11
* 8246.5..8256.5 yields -0.11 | 1.25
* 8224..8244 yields -0.09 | 1.22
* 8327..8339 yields -0.01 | 1.14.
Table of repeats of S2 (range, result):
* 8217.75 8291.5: 1.22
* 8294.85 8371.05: 1.12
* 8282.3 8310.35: 1.21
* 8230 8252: 1.23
